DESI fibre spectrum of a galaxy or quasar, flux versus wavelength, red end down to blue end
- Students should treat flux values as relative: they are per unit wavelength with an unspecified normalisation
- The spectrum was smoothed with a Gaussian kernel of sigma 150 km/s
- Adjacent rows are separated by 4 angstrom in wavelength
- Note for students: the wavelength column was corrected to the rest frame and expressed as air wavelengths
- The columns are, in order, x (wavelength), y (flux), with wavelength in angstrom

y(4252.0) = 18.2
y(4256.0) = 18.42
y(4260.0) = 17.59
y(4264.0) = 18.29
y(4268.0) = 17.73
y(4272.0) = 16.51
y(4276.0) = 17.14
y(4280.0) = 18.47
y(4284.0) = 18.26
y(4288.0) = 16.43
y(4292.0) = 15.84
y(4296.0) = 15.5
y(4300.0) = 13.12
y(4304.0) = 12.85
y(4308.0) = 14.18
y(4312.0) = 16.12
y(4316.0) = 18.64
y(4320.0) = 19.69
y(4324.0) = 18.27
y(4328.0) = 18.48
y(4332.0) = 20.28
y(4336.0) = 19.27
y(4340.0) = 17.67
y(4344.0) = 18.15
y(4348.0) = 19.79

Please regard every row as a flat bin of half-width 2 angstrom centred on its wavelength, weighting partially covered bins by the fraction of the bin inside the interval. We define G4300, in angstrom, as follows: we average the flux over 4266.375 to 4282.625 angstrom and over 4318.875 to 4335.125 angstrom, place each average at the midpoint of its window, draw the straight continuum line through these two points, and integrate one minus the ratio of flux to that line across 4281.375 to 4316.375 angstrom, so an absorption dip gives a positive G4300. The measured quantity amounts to 5.1 angstrom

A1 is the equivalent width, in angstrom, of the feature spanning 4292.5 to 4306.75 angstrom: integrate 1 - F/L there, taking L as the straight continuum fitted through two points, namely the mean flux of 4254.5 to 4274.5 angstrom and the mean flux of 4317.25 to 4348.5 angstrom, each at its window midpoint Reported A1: 3.3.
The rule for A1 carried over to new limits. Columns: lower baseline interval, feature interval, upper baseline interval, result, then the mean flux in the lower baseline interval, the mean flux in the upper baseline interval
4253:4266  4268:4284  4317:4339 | 0.72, 18.1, 19.1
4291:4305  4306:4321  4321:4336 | -0.15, 14.3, 19.1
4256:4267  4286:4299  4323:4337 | 1.97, 18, 19.1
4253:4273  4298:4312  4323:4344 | 3.50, 17.8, 18.8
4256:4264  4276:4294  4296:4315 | -1.32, 18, 14.5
